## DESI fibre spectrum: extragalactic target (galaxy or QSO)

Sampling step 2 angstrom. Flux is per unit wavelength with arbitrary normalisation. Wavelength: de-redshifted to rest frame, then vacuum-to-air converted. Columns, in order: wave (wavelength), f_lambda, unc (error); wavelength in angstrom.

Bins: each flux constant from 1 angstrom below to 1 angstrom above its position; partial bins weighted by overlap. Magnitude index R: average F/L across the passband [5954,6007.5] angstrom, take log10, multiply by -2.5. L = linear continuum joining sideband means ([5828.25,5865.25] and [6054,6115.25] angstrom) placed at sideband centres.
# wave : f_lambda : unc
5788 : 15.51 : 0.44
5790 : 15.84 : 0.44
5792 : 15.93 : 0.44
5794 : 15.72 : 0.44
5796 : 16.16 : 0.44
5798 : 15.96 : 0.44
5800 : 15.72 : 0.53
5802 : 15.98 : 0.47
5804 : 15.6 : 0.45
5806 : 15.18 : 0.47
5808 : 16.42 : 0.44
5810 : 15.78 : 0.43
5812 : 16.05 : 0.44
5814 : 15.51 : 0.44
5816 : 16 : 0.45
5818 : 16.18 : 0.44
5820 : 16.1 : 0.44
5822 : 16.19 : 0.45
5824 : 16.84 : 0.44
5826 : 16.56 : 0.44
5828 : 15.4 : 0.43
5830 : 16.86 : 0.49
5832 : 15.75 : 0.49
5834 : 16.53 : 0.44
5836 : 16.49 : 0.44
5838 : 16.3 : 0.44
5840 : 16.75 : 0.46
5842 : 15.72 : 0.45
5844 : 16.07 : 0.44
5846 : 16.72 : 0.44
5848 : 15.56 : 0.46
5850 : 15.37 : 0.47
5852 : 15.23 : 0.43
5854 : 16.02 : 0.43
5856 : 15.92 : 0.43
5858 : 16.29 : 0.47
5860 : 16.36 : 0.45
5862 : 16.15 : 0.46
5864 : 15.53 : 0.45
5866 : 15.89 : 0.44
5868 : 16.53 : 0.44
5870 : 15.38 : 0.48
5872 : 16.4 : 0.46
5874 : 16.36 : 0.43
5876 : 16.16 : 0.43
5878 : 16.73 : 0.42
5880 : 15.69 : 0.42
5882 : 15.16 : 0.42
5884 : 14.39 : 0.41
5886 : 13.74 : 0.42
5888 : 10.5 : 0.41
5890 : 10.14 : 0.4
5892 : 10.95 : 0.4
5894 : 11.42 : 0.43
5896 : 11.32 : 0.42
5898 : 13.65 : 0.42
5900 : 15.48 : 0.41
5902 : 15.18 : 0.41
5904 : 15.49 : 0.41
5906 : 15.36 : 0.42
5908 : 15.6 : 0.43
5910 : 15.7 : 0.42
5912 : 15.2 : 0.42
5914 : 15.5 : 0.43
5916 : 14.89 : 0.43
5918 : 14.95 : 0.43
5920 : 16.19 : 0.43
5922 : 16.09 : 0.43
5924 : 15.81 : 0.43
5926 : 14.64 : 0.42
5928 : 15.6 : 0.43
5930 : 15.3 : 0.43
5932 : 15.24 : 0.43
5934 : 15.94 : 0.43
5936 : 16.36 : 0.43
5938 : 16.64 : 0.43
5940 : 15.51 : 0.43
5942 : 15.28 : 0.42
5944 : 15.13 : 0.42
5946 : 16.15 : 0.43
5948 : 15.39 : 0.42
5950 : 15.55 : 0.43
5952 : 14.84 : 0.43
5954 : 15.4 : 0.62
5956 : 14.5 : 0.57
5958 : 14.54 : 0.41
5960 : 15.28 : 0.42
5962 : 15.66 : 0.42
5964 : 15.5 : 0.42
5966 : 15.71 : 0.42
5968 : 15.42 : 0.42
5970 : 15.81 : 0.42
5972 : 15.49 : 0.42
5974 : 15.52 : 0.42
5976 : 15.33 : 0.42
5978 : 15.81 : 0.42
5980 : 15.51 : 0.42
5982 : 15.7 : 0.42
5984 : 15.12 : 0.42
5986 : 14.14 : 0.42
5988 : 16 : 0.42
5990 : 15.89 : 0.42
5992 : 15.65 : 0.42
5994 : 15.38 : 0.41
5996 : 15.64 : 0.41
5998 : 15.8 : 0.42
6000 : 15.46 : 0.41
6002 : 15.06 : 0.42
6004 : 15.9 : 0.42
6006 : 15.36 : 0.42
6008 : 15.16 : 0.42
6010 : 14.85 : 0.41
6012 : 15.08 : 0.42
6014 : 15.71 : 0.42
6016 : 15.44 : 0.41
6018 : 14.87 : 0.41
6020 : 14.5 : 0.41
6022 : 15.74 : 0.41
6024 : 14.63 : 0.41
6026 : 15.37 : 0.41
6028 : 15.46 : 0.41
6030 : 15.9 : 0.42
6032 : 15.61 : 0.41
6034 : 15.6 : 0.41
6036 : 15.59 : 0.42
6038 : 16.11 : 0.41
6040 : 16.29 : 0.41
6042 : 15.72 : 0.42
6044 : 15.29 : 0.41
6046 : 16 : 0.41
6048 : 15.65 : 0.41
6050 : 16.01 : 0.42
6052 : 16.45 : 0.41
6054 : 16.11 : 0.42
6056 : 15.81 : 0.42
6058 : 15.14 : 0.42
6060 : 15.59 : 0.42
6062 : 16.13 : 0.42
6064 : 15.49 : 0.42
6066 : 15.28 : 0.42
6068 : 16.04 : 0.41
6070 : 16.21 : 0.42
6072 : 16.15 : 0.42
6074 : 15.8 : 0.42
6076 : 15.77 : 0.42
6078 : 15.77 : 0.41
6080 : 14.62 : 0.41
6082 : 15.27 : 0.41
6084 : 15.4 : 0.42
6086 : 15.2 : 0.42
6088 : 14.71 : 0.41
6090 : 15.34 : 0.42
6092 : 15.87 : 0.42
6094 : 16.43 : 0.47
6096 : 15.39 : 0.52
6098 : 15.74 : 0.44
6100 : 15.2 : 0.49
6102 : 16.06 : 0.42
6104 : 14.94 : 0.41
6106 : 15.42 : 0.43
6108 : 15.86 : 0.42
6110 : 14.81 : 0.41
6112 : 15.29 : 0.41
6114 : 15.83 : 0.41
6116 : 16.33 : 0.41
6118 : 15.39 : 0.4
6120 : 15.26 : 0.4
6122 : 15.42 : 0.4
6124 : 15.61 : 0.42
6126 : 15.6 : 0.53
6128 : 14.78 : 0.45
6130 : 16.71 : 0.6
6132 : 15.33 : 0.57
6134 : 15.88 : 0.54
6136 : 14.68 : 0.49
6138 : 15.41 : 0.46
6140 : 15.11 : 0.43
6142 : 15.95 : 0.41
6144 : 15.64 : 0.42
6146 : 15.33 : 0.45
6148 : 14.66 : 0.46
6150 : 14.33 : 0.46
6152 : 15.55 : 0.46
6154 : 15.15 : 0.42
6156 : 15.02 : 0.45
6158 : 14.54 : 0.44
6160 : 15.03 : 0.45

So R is 0.025 mag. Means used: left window 16.1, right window 15.6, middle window 15.4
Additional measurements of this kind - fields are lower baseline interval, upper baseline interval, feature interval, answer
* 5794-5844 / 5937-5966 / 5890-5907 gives 0.17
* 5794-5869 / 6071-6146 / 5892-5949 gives 0.05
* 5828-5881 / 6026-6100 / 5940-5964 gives 0.04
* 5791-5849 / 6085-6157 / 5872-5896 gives 0.16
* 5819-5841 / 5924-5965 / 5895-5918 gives 0.06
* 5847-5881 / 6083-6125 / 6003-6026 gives 0.03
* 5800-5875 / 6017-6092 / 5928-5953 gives 0.02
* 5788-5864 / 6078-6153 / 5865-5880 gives -0.02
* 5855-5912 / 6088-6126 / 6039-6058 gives -0.04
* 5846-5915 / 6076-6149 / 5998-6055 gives -0.02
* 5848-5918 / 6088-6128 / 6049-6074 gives -0.03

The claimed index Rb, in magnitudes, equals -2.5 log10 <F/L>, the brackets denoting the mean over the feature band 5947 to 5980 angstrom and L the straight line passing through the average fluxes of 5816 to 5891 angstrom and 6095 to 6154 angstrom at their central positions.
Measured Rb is 0.015 mag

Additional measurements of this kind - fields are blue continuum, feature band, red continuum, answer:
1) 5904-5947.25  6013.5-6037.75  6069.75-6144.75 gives 0.01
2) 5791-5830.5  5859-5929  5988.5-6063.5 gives 0.07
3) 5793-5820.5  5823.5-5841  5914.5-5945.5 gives -0.04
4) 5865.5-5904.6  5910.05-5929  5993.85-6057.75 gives -0.06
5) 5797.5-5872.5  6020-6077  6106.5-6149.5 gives -0.01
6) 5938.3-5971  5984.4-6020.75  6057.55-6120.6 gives 0.01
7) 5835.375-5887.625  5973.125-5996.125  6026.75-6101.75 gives 0.02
